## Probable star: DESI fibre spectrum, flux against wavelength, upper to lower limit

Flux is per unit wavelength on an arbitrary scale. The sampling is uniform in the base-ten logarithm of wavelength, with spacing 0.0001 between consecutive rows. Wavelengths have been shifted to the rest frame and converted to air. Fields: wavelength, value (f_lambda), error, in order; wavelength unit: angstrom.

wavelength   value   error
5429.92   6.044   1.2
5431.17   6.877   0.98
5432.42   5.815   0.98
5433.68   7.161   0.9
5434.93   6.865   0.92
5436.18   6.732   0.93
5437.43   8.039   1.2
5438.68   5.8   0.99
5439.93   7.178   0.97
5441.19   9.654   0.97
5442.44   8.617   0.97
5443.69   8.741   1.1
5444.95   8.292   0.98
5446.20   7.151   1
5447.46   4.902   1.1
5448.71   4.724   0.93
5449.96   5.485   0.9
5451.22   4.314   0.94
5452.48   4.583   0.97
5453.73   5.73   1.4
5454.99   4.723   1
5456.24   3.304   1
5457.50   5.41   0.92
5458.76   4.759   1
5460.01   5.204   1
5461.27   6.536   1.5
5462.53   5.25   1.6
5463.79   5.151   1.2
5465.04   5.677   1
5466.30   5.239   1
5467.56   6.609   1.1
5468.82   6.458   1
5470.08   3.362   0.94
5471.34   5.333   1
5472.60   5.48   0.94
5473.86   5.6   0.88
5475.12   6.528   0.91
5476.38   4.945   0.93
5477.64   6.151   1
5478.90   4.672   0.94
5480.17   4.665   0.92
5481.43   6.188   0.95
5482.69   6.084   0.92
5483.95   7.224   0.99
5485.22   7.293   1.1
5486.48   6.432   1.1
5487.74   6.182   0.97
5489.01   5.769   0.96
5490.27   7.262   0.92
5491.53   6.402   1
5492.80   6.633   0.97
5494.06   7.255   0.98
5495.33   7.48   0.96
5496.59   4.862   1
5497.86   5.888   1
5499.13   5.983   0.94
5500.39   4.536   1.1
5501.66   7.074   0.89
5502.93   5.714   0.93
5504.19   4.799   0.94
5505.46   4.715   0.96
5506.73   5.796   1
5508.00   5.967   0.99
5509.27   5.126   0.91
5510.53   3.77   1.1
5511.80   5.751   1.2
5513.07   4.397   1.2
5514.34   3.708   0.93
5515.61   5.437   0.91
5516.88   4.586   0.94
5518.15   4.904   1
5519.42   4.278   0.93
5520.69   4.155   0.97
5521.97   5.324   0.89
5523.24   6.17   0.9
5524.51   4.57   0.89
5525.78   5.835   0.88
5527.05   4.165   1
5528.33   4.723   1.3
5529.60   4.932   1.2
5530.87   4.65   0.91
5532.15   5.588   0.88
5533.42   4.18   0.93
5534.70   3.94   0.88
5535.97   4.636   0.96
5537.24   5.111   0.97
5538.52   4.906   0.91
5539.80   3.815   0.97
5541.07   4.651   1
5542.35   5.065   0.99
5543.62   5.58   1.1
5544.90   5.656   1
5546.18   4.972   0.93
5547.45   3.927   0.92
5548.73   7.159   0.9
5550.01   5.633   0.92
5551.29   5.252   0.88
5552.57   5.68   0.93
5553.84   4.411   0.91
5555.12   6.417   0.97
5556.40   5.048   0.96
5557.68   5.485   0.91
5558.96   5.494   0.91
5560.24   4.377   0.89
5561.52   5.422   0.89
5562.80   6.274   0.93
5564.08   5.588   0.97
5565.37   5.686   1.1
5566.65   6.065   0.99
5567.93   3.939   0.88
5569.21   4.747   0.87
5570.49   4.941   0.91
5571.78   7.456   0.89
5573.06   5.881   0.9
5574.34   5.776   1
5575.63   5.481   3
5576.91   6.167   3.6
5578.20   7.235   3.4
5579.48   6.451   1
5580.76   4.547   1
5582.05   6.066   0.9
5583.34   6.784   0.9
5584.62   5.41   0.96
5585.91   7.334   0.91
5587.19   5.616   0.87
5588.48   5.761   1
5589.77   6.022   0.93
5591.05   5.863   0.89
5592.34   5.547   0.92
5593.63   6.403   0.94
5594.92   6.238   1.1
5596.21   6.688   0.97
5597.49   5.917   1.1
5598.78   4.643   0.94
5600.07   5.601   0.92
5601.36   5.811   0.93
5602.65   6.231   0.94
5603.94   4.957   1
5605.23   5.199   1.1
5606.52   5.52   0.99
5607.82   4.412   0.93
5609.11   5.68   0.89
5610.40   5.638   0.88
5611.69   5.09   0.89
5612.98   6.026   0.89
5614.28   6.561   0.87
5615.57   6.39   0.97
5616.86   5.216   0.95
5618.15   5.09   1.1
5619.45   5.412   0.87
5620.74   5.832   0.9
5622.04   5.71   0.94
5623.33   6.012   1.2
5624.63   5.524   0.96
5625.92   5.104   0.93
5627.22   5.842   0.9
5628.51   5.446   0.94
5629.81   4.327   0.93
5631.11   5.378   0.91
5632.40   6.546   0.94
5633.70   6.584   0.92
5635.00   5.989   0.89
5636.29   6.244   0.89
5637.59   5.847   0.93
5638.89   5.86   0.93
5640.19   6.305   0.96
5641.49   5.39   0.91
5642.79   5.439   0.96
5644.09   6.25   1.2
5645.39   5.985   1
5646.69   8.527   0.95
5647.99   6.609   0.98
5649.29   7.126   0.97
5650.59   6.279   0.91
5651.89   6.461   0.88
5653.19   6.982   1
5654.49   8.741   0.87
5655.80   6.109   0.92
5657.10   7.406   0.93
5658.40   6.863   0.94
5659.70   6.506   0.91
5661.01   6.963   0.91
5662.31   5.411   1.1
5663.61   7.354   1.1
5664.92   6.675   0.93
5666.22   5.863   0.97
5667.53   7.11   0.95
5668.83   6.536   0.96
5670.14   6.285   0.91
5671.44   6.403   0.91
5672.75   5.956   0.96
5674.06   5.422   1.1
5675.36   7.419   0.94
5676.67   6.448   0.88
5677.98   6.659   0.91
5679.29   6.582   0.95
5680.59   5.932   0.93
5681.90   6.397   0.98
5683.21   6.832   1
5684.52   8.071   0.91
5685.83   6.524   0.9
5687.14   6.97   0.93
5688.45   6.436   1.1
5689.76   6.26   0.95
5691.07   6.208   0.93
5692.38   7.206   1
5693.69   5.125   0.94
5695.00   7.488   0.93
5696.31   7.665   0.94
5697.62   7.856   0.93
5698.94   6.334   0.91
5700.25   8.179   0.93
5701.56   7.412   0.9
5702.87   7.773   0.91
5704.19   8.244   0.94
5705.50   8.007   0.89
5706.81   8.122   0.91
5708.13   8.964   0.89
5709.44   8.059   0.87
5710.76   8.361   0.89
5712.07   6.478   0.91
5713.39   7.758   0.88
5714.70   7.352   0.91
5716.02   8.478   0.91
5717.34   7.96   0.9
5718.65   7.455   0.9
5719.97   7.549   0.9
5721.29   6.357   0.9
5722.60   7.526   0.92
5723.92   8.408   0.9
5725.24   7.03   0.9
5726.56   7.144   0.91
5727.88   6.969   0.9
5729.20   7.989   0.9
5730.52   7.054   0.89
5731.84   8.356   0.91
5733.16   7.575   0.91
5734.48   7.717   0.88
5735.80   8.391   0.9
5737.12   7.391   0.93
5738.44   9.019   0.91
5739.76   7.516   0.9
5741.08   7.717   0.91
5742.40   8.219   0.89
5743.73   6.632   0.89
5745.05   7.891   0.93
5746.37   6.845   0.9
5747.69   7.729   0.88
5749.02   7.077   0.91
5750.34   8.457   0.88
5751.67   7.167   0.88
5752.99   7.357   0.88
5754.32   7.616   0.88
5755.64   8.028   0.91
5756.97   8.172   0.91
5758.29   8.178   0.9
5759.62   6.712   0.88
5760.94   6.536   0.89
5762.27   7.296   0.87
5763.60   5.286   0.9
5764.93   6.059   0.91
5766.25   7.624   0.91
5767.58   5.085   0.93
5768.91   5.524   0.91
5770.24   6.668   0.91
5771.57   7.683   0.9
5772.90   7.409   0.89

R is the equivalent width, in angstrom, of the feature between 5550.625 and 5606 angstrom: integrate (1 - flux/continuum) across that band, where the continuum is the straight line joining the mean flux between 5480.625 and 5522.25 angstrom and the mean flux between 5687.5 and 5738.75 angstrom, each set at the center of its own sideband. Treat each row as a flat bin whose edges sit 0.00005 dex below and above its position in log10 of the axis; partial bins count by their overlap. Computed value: 5.40 angstrom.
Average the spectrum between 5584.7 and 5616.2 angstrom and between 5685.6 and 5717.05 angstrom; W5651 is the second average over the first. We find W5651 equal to 1.28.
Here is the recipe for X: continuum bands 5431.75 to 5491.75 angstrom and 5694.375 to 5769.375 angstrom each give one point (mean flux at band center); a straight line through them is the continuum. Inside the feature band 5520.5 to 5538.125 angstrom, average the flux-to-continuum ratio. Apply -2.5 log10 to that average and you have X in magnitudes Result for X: 0.30 mag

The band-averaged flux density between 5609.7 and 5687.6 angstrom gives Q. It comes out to 6.27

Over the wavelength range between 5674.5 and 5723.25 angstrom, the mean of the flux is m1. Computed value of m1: 7.25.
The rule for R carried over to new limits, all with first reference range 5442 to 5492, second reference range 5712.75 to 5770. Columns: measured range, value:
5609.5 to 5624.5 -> 2.14 angstrom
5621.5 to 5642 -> 3.03 angstrom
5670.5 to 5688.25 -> 1.15 angstrom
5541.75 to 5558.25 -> 2.30 angstrom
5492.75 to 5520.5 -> 3.12 angstrom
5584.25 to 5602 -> 1.64 angstrom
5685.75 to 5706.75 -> -0.05 angstrom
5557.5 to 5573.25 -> 2.21 angstrom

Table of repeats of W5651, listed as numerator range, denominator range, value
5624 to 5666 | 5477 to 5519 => 1.11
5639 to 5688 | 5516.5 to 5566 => 1.30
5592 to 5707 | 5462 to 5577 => 1.17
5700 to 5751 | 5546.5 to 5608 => 1.36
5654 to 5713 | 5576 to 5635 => 1.21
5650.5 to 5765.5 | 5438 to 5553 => 1.30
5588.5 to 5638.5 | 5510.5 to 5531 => 1.18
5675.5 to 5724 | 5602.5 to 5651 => 1.25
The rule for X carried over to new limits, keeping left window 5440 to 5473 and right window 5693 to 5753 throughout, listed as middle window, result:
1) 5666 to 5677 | 0.14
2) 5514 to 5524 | 0.27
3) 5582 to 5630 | 0.19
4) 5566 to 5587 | 0.13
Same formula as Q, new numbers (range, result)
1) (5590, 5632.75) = 5.63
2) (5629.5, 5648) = 6.1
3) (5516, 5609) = 5.41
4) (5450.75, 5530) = 5.45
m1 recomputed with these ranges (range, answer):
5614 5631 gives 5.55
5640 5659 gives 6.71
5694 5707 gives 7.63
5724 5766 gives 7.47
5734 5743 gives 8.01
